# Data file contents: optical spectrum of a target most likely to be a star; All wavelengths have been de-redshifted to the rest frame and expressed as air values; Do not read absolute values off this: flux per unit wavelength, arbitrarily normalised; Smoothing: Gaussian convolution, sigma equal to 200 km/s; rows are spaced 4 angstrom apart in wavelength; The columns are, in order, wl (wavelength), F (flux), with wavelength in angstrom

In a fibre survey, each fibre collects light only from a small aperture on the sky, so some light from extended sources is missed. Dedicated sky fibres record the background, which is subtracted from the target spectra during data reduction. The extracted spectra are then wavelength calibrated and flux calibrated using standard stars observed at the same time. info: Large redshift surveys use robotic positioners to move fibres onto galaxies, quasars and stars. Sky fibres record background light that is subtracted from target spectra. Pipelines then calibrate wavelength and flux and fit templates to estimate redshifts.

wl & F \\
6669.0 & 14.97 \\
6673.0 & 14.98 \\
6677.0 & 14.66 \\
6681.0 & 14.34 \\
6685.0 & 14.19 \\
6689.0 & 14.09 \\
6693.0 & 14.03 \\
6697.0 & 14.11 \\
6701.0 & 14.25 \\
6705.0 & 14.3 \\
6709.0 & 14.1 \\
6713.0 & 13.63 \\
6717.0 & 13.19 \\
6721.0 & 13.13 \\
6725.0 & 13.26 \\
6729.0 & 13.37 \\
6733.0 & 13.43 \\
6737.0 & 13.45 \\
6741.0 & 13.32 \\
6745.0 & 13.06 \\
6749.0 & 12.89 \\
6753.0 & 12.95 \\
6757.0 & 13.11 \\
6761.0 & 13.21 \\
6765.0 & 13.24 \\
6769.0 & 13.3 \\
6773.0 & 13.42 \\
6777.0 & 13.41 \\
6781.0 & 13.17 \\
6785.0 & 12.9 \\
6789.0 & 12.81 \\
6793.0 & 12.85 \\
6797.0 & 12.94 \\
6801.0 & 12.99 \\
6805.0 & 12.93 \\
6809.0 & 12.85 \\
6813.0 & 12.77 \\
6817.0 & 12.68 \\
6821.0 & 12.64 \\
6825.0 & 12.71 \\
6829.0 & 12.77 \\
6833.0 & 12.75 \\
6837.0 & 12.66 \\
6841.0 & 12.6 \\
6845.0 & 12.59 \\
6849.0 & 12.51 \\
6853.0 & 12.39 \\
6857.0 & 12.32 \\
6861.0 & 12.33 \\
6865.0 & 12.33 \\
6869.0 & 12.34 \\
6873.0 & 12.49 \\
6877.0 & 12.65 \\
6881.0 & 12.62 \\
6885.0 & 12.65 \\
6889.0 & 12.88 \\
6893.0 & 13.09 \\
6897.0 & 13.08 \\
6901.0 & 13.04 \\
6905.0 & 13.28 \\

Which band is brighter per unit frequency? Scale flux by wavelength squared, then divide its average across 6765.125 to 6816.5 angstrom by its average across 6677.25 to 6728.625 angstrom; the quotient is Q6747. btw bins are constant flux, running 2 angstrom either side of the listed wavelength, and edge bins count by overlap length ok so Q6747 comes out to 1.0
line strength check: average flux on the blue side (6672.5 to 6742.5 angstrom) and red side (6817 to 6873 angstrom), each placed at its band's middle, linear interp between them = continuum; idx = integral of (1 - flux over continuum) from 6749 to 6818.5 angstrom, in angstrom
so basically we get 0.5 angstrom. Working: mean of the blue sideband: 13.9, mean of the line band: 13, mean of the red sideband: 12.5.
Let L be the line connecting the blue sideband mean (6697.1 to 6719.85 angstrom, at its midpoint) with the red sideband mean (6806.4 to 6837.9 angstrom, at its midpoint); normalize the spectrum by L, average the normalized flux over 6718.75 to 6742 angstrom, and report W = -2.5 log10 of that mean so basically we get 0.03 mag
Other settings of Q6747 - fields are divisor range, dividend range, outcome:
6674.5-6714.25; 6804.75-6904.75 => 0.94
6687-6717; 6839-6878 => 0.93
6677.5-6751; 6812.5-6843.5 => 0.96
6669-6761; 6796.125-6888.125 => 0.95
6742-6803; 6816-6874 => 0.98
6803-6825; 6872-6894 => 1.02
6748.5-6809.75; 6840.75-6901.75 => 0.99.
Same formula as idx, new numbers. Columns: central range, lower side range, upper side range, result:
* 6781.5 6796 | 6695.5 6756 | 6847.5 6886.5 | 0.2 angstrom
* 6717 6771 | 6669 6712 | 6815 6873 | 1.9 angstrom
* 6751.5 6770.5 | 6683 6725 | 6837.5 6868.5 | 0.2 angstrom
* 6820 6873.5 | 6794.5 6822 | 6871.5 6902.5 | 1.2 angstrom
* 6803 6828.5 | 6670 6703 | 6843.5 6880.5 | 0.4 angstrom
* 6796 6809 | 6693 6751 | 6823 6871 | 0.0 angstrom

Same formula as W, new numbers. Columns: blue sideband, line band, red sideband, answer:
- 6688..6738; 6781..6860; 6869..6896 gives 0.03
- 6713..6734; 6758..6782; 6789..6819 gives -0.02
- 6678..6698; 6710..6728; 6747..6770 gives 0.03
